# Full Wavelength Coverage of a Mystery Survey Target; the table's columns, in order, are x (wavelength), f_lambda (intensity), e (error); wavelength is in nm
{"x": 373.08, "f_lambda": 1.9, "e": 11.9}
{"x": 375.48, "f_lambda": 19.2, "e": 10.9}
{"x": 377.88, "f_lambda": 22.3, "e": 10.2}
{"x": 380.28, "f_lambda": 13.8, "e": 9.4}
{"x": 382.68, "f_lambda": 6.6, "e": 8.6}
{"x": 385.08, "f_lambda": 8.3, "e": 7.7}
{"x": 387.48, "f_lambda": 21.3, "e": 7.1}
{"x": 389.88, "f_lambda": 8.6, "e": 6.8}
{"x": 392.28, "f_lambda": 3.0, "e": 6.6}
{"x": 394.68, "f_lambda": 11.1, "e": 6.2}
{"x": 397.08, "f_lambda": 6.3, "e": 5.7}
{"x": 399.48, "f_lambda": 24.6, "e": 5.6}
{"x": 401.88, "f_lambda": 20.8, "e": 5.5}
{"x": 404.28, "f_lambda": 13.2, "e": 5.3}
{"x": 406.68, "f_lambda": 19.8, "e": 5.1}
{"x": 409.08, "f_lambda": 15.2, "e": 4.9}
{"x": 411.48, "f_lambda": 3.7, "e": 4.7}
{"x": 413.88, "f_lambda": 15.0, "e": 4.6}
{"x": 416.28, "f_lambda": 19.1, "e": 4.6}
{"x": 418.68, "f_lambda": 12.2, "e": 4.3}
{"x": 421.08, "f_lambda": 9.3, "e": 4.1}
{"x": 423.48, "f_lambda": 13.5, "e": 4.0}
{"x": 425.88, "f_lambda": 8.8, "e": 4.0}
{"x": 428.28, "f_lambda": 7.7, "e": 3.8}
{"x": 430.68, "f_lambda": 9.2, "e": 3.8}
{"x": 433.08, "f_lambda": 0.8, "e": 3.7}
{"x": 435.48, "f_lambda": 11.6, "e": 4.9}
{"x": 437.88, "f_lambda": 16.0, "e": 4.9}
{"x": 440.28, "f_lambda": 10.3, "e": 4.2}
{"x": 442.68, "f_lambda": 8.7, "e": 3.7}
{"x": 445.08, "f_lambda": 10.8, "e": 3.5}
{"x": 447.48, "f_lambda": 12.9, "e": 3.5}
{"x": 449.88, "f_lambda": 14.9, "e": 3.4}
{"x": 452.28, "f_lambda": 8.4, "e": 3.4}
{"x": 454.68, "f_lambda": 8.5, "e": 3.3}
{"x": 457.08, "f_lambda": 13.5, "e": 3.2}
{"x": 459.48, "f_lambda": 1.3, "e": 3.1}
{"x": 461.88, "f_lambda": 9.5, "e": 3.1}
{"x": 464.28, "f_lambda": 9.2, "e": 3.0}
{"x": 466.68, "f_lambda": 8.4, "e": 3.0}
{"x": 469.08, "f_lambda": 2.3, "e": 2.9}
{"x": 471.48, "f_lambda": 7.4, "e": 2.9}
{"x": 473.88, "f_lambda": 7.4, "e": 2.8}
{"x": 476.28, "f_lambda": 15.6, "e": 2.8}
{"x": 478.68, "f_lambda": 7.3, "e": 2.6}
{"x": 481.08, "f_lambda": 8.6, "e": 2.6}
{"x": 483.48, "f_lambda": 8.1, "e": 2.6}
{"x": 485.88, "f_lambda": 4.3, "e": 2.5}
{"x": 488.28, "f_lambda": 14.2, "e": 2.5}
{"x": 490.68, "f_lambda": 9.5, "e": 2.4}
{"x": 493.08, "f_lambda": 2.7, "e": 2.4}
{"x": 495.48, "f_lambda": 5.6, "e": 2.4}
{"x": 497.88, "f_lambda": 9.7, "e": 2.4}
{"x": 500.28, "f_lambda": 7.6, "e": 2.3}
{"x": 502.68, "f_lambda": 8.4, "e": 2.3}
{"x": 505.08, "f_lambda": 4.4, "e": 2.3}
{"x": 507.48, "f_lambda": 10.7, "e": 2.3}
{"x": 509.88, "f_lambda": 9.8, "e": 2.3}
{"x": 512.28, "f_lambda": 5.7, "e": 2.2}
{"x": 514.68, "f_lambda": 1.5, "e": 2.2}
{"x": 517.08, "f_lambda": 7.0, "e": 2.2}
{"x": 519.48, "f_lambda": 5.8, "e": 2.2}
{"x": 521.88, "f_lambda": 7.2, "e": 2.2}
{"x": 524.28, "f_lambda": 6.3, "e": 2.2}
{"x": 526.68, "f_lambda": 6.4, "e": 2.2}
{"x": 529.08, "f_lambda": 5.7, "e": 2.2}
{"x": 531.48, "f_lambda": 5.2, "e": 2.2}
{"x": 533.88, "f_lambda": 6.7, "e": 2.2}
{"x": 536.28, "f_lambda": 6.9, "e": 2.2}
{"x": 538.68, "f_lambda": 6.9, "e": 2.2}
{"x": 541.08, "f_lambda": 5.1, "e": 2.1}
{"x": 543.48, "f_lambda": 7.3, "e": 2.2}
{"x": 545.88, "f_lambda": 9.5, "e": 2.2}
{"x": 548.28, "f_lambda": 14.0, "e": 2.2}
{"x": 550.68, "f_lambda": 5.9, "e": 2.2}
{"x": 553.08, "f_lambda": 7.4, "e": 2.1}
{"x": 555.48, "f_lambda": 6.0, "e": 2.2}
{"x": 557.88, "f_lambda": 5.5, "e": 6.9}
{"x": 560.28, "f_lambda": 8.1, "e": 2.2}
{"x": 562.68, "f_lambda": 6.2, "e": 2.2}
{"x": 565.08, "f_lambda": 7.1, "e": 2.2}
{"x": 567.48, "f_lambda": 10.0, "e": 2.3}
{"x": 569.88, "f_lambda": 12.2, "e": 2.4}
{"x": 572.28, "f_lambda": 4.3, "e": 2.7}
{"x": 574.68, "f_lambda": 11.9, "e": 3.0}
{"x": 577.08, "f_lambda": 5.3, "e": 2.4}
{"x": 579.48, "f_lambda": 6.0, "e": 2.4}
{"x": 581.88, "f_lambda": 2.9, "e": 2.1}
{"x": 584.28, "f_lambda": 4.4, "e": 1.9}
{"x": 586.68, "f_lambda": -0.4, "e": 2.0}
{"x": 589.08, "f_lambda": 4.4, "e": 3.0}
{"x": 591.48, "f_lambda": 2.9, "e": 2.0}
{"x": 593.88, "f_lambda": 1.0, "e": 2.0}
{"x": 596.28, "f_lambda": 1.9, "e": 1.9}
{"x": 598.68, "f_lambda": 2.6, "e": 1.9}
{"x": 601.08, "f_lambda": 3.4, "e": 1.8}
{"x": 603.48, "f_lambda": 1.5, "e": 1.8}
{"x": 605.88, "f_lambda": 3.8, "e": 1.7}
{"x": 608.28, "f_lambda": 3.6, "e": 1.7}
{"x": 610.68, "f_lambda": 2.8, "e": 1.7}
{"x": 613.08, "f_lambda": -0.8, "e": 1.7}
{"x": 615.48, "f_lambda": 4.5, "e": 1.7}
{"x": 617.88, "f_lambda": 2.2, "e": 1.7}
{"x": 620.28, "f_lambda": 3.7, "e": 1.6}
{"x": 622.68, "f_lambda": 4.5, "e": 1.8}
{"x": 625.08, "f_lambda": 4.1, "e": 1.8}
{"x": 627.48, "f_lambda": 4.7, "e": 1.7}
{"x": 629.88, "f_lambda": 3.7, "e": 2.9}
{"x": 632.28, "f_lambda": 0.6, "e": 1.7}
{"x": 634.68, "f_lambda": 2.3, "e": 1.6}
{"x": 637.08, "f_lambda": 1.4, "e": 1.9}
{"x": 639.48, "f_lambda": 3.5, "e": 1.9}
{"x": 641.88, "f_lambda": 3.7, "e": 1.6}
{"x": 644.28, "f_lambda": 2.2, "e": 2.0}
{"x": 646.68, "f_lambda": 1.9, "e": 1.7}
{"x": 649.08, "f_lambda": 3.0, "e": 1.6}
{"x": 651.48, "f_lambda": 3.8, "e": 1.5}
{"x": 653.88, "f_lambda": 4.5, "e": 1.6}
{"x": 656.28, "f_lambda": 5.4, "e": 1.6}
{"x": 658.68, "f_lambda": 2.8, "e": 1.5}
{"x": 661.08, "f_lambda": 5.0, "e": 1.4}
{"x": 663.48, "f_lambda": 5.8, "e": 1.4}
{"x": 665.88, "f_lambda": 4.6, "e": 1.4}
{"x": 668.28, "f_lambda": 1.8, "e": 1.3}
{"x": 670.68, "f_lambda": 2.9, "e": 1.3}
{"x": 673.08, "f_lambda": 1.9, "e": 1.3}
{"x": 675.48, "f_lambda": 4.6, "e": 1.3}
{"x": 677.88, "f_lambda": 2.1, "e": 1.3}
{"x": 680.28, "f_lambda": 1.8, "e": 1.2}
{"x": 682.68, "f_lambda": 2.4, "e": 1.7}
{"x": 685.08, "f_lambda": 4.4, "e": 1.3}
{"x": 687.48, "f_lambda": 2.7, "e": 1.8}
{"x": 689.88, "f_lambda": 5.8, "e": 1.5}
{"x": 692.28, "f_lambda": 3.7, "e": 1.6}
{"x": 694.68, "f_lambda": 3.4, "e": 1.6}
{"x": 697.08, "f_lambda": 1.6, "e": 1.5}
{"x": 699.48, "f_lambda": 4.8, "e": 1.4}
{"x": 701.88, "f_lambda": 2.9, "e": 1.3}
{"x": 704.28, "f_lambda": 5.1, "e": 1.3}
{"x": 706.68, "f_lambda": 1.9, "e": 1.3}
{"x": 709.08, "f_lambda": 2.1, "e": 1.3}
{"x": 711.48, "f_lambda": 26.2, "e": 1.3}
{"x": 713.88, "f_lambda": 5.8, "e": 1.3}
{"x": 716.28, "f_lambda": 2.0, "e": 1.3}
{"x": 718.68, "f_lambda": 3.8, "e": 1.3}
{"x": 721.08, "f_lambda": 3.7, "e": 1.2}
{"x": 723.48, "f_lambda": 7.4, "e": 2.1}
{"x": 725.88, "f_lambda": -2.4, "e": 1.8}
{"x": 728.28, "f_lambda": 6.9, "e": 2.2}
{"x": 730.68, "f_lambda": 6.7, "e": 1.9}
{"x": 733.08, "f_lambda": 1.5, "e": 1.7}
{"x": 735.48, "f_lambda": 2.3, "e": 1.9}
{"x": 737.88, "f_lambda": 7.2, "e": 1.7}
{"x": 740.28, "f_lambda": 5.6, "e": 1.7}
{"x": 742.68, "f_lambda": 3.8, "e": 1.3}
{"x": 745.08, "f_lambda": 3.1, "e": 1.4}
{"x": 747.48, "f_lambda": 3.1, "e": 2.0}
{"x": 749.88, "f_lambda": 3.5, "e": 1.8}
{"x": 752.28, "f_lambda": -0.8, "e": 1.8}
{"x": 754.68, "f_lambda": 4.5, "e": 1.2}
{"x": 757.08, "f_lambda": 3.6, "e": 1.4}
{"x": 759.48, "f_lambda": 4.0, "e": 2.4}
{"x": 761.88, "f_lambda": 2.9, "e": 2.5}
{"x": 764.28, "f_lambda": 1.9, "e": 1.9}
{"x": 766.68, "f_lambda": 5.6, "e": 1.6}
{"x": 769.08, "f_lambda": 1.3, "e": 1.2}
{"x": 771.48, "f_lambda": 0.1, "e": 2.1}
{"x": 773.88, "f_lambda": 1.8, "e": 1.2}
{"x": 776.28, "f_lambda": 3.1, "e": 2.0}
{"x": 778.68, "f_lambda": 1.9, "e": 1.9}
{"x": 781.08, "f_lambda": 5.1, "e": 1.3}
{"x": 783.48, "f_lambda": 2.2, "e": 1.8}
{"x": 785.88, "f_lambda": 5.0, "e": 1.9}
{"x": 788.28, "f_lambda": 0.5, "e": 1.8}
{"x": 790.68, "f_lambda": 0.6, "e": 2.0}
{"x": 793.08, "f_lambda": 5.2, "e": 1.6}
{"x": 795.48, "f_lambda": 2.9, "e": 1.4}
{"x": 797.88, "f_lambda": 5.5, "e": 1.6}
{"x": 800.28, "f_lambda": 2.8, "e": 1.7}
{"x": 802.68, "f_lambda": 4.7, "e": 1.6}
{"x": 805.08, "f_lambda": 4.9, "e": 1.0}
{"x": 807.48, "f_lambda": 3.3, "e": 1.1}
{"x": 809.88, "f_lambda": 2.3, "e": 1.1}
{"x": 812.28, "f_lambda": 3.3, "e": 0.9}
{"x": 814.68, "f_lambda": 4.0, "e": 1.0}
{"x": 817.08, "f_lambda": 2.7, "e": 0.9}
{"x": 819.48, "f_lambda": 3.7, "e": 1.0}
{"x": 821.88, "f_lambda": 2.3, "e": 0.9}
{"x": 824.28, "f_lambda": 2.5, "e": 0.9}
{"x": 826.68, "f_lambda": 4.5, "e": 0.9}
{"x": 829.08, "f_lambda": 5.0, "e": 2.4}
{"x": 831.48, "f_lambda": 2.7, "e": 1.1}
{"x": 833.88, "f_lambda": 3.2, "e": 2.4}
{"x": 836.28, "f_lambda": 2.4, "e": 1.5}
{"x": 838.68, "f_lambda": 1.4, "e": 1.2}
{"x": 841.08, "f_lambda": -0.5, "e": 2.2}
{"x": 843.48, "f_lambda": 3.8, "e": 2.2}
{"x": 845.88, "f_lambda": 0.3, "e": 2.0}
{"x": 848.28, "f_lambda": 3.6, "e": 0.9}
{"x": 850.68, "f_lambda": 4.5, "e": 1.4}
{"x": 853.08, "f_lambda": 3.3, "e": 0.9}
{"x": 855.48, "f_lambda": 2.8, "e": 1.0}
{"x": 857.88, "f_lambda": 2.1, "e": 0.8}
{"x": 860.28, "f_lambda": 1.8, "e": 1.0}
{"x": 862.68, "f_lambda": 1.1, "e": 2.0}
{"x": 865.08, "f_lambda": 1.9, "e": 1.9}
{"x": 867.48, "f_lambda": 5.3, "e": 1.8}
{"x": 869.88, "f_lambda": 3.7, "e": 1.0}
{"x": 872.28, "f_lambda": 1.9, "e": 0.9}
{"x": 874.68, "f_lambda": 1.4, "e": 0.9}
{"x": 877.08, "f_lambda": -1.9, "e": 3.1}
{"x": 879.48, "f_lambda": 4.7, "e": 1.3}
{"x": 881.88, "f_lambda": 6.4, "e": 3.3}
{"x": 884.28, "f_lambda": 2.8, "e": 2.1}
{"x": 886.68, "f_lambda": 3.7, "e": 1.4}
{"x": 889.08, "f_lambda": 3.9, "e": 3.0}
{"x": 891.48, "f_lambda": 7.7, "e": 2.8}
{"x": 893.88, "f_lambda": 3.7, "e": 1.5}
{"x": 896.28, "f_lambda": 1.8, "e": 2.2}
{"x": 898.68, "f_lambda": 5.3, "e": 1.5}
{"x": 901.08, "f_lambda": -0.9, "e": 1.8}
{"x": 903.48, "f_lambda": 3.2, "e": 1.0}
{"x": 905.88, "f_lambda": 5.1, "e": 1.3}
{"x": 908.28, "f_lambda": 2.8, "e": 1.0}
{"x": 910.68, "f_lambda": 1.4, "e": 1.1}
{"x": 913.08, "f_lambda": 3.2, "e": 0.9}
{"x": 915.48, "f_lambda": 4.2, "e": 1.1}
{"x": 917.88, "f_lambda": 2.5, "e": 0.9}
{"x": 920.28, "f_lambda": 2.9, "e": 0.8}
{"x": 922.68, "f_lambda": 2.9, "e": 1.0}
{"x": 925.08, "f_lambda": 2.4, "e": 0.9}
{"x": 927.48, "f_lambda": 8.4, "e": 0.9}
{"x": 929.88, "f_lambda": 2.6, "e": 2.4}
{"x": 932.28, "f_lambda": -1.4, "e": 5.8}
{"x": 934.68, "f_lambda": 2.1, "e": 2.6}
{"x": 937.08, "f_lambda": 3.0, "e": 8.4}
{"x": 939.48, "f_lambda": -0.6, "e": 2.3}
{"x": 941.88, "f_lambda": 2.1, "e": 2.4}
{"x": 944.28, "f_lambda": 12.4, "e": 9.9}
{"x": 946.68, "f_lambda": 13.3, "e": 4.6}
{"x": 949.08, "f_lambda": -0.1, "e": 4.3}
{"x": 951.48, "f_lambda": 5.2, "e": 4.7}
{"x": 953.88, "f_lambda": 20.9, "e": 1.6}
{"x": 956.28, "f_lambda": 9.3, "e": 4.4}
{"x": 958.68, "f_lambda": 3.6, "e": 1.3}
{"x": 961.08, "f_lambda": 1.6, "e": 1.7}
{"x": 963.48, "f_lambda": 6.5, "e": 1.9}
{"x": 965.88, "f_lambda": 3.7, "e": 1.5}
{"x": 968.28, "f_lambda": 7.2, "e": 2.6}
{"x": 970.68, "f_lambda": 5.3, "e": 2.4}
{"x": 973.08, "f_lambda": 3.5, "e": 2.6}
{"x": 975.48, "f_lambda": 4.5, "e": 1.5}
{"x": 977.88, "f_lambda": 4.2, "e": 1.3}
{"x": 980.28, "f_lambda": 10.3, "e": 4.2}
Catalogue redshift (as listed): 0.907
